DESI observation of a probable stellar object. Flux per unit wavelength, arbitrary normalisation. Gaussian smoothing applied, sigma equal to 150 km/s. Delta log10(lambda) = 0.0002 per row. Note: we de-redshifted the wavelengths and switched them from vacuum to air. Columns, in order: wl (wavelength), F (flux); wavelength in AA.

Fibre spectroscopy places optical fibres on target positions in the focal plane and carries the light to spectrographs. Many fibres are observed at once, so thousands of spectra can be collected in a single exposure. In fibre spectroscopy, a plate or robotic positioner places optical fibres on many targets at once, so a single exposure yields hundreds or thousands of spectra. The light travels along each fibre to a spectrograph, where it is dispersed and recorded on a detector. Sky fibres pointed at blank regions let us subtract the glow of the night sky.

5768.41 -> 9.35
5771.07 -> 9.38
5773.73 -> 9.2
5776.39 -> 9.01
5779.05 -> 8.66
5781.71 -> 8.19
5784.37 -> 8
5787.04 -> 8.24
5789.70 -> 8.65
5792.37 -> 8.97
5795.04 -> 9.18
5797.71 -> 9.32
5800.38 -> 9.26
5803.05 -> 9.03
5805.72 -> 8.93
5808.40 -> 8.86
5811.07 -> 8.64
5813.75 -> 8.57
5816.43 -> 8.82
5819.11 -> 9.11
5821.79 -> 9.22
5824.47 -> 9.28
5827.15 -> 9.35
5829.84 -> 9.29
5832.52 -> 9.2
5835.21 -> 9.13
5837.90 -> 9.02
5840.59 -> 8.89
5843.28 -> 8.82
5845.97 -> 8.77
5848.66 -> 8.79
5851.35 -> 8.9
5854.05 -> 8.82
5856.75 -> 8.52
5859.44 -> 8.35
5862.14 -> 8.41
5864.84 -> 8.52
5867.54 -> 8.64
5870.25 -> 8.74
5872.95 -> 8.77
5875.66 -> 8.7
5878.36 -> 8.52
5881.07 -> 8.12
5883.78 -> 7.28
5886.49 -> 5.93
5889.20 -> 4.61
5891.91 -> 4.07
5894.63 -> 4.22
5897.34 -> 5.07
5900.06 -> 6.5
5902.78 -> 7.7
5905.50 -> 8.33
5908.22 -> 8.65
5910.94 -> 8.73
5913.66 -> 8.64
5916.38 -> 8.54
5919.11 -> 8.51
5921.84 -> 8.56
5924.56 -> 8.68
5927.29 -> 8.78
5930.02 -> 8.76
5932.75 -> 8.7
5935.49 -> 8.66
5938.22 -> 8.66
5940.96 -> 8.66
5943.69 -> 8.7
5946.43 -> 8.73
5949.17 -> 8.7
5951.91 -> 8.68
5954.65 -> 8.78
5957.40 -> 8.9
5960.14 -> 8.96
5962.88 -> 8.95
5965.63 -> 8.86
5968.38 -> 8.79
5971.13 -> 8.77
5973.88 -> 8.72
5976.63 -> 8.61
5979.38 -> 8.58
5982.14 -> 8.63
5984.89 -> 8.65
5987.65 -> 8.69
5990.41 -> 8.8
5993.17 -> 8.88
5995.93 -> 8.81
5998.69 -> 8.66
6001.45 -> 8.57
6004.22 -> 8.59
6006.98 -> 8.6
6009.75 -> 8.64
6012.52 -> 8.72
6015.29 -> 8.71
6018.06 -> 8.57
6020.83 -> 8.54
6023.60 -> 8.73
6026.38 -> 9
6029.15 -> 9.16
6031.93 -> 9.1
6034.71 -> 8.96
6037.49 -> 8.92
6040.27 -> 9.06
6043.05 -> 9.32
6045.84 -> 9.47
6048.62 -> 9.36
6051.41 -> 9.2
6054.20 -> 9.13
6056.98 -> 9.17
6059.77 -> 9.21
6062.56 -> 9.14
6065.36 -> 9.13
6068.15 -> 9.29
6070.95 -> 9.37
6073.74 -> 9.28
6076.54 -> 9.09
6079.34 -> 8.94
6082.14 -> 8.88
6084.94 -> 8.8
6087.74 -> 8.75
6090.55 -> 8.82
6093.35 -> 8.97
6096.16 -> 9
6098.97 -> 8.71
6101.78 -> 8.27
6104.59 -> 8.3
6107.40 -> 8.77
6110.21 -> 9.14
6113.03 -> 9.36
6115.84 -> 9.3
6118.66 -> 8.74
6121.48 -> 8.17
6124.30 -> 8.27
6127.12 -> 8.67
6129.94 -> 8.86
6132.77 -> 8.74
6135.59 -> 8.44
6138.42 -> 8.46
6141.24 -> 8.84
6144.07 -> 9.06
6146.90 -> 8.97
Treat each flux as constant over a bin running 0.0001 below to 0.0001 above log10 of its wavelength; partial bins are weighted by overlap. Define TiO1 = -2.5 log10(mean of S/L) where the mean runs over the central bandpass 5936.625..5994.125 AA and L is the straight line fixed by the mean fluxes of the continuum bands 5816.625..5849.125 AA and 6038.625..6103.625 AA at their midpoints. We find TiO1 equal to 0.04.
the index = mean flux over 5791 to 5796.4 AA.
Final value 9.06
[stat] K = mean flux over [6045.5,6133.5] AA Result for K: 8.94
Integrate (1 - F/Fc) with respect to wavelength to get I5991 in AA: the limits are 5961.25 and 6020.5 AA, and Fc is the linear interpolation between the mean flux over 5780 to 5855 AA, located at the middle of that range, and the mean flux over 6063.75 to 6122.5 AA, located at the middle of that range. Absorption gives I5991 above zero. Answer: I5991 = 1.4 AA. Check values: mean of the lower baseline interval 8.9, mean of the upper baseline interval 8.91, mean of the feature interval 8.7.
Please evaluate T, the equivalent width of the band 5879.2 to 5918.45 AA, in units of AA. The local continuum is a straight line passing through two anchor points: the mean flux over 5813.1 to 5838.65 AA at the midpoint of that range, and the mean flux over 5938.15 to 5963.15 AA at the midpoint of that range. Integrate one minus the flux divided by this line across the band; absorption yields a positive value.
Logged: 8.7 AA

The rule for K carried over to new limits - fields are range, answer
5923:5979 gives 8.75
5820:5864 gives 8.92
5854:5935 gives 7.81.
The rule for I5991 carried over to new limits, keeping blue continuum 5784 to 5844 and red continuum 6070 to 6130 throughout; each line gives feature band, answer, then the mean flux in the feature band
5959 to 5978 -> 0.2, 8.81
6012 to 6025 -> 0.3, 8.65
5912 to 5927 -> 0.5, 8.61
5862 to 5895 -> 6.0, 7.32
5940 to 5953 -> 0.3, 8.7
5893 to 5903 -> 3.7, 5.61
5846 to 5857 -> 0.2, 8.78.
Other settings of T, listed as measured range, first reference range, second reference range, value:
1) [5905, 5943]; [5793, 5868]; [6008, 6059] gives 1.31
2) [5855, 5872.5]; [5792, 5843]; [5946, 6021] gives 0.80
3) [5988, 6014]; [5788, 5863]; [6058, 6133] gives 0.61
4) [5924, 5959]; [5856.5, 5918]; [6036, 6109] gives -3.34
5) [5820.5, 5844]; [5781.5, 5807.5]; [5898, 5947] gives -1.22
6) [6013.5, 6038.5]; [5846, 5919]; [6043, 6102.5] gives -0.34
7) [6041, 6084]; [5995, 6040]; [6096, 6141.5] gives -2.22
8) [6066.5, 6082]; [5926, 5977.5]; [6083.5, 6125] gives -0.71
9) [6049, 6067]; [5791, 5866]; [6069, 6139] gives -0.70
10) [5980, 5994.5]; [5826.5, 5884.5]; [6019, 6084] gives 0.41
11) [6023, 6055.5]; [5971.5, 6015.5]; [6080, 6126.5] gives -1.53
